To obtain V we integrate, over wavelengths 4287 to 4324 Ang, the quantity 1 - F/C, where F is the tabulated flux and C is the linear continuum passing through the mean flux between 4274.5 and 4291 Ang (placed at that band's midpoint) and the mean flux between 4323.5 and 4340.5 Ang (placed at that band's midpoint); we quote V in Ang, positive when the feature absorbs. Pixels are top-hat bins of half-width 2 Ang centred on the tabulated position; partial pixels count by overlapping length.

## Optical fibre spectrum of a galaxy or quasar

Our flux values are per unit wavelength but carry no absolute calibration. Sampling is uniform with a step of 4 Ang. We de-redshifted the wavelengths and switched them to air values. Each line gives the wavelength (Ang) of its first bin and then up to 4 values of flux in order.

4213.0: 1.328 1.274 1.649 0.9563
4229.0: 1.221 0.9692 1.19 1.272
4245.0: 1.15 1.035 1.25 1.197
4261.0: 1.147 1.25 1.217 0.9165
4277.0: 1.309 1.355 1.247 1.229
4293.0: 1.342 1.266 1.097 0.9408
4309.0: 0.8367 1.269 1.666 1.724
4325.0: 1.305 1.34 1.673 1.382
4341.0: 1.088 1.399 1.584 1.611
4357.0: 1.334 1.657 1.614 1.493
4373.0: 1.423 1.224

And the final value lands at 1.91 Ang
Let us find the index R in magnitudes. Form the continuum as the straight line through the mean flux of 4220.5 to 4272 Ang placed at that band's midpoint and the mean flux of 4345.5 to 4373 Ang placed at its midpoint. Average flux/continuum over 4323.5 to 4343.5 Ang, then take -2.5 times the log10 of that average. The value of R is 0.07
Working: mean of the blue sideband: 1.17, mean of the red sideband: 1.53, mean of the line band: 1.36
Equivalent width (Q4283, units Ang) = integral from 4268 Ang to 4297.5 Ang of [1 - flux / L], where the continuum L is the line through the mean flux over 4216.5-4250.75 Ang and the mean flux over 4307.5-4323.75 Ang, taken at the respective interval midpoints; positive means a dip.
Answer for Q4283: 1.7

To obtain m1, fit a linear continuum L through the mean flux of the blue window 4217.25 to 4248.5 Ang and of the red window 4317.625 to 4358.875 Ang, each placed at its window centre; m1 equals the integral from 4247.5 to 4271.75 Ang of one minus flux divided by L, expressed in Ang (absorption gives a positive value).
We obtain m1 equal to 1.6 Ang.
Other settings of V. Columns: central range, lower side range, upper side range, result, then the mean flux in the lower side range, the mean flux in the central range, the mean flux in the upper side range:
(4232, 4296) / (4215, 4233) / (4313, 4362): 6.04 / 1.24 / 1.2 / 1.47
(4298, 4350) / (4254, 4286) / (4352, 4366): 3.30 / 1.2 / 1.33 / 1.55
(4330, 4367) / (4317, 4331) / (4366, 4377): -0.56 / 1.49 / 1.48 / 1.43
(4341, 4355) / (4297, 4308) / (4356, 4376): -0.98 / 1.05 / 1.47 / 1.5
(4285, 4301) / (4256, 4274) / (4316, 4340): 0.63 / 1.16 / 1.25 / 1.49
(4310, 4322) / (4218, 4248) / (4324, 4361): -0.91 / 1.2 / 1.48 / 1.43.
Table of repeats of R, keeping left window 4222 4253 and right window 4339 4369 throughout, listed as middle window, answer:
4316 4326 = -0.15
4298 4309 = 0.30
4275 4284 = -0.05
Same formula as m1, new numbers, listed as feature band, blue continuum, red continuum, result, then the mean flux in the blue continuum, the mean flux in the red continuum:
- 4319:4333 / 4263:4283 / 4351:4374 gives -0.9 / 1.21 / 1.53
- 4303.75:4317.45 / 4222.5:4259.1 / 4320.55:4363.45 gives 2.3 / 1.14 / 1.46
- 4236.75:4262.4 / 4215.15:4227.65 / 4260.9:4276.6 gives 0.6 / 1.29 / 1.15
